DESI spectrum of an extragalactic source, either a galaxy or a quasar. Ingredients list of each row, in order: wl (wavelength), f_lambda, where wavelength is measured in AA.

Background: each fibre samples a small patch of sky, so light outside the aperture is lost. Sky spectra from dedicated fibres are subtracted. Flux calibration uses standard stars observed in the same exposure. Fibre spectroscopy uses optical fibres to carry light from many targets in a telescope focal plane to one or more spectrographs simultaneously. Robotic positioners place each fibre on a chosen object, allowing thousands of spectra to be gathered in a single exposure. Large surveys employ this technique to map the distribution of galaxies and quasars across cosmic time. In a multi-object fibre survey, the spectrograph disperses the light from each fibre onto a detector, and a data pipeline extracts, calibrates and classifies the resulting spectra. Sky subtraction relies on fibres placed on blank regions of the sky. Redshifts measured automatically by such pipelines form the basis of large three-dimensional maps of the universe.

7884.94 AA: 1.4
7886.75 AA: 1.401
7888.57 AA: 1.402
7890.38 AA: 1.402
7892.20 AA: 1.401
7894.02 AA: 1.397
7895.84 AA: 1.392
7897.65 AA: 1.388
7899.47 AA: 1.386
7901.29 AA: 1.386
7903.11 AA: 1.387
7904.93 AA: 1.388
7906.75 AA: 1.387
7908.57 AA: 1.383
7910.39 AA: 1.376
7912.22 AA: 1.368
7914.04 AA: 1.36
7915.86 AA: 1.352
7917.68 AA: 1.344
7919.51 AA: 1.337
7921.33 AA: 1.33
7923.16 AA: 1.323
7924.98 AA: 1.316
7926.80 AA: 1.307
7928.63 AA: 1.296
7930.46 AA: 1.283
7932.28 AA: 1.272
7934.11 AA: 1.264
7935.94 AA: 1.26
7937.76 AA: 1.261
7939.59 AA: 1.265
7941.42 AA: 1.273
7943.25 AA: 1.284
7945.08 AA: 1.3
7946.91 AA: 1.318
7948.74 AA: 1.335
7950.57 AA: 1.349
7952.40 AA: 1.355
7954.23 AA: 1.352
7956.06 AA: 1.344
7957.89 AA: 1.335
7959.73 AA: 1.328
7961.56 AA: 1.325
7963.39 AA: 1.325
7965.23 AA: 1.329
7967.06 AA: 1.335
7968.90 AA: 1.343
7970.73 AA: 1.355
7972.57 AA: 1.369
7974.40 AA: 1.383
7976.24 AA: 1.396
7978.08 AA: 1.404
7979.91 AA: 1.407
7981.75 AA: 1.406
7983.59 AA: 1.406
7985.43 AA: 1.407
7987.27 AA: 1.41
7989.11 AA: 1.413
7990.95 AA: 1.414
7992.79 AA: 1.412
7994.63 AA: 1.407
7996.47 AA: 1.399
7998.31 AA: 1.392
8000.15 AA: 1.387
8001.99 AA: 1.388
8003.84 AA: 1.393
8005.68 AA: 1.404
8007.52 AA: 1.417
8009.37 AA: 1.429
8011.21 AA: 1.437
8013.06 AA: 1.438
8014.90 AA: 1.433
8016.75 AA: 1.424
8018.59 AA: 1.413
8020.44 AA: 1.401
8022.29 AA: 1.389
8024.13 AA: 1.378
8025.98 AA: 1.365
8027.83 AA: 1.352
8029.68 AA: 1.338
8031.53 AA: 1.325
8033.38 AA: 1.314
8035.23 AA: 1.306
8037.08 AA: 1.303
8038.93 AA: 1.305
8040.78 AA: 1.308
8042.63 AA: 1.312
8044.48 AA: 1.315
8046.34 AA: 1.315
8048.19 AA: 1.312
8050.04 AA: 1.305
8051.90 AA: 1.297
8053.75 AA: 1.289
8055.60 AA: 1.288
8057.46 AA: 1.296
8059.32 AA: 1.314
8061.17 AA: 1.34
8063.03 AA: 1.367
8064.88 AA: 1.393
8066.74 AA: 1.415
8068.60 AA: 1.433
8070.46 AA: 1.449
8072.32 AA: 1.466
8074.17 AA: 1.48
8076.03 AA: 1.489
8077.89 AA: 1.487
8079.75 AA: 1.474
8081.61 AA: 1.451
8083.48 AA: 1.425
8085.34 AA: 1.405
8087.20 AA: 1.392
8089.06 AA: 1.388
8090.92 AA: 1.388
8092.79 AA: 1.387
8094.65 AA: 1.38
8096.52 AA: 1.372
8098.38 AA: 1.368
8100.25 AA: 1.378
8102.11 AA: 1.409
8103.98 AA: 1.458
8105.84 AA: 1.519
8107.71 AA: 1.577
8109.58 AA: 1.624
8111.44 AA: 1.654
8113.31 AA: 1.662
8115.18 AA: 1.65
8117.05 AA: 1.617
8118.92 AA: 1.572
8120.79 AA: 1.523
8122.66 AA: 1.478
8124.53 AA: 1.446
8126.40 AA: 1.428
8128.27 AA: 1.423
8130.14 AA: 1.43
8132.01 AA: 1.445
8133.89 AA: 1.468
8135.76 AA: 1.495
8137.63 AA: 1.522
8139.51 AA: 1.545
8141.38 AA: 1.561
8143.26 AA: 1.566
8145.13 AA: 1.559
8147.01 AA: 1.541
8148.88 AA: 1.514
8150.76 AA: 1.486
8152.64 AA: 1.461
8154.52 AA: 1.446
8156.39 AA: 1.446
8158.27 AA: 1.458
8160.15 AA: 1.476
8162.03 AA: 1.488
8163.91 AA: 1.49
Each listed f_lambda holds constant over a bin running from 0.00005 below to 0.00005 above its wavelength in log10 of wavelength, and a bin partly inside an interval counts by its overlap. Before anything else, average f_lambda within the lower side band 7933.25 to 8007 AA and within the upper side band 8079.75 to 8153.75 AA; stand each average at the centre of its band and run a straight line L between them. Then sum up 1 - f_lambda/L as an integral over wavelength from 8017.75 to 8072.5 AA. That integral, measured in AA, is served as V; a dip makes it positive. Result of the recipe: 3.0 AA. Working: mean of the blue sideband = 1.36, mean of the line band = 1.34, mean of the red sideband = 1.49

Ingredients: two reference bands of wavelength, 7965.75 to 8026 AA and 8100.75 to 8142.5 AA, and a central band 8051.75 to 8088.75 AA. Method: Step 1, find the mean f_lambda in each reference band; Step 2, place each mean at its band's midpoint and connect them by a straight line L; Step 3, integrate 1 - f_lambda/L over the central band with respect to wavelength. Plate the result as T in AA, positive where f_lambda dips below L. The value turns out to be 1.8 AA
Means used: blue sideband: 1.4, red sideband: 1.52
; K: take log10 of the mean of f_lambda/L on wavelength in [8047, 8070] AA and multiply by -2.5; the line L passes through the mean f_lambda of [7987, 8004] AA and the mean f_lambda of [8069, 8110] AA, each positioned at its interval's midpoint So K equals 0.07 mag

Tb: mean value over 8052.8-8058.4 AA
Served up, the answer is 1.29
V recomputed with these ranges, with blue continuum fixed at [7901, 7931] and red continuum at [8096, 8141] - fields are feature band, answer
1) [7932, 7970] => 1.7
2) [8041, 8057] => 1.6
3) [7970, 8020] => 0.1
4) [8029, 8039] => 0.9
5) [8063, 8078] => 0.2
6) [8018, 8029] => 0.4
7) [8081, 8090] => 0.4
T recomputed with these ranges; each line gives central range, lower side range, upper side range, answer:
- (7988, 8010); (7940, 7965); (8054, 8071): -1.1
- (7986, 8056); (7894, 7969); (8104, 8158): 2.5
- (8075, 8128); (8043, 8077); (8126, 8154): -1.7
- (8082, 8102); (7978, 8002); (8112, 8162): 1.2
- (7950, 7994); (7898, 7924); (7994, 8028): 0.5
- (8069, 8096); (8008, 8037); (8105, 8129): 1.0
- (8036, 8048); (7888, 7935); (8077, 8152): 1.1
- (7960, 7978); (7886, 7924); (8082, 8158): 0.7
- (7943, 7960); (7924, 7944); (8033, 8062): -0.6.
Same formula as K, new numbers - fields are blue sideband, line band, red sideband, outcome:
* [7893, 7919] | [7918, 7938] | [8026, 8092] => 0.06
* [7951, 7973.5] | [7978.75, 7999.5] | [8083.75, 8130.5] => -0.03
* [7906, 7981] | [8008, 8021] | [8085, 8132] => -0.02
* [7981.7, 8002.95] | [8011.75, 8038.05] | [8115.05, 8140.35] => 0.04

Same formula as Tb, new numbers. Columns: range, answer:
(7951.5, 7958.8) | 1.35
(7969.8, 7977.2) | 1.38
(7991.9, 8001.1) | 1.4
